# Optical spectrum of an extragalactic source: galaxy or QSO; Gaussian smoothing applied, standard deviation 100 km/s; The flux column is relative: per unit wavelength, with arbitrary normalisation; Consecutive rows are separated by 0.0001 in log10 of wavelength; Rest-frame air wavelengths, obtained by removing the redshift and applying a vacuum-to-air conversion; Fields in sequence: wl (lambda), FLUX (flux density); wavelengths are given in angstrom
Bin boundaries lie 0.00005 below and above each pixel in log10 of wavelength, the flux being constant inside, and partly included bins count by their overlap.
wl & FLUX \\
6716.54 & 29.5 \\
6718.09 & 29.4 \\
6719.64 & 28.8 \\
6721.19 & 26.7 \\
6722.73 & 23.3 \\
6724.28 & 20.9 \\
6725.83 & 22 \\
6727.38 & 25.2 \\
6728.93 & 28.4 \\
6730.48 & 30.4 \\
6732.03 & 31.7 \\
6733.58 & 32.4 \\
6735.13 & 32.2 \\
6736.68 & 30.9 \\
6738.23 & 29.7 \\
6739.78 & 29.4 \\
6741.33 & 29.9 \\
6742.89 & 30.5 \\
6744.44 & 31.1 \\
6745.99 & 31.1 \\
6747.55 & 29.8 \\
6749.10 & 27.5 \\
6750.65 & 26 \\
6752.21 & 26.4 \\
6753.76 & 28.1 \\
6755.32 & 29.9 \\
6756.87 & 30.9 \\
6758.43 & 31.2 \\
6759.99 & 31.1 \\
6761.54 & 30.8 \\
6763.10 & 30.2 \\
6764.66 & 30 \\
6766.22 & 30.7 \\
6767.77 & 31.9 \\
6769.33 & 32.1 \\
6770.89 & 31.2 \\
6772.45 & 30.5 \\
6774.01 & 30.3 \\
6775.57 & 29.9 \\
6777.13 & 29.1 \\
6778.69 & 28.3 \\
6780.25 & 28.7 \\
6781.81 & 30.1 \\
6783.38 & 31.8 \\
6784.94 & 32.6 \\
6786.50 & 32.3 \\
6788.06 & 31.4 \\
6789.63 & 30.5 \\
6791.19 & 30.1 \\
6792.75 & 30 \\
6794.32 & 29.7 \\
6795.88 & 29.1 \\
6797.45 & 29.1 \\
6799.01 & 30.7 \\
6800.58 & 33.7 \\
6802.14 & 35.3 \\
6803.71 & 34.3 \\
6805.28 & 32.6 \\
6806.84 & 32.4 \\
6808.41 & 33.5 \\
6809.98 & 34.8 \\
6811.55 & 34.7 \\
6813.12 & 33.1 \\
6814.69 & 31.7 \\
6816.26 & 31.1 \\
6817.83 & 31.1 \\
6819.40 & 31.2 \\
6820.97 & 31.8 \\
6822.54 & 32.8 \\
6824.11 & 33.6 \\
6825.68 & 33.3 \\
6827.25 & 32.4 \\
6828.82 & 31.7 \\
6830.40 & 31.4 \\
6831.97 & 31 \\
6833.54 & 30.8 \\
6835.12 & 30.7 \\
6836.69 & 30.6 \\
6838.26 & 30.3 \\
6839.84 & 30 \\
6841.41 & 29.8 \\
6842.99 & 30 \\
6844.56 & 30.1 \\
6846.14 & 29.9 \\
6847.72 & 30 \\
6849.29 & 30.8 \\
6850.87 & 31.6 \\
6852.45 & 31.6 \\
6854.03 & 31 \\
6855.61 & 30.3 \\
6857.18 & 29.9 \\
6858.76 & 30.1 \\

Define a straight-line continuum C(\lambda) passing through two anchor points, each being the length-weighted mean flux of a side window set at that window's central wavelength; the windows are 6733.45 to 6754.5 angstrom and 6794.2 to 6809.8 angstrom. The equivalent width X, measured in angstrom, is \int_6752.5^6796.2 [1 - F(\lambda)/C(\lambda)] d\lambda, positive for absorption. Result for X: 0.8 angstrom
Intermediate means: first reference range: 29.6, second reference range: 32.3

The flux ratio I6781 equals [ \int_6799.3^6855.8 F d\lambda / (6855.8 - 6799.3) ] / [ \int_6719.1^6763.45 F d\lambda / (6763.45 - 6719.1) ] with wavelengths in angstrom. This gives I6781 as 1.1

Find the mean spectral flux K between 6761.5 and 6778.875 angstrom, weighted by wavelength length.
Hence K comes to 30.5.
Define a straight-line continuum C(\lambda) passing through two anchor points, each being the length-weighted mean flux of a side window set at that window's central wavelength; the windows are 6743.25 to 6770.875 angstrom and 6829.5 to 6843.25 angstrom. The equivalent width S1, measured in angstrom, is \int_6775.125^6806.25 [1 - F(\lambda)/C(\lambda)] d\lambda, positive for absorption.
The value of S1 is -0.8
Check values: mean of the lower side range 30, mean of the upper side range 30.5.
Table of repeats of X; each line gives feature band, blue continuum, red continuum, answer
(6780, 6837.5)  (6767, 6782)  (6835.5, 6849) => -3.1 angstrom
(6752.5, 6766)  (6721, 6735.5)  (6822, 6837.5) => -0.7 angstrom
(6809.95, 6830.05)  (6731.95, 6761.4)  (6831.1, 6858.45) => -1.4 angstrom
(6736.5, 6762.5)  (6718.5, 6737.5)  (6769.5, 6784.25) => -0.8 angstrom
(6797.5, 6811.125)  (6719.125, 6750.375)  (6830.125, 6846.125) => -1.6 angstrom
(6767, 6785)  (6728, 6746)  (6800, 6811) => 1.1 angstrom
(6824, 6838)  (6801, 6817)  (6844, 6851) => 0.0 angstrom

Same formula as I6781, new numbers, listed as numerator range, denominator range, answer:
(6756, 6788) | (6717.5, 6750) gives 1.07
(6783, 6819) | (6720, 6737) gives 1.16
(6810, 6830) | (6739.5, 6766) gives 1.09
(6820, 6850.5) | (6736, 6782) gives 1.04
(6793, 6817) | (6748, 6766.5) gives 1.10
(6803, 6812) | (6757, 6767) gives 1.10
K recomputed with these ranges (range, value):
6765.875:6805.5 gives 31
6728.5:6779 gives 30.1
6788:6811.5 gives 31.9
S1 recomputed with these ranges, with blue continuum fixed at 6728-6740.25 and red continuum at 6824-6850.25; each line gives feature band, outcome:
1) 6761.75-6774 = -0.08 angstrom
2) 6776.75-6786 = 0.16 angstrom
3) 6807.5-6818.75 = -0.73 angstrom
